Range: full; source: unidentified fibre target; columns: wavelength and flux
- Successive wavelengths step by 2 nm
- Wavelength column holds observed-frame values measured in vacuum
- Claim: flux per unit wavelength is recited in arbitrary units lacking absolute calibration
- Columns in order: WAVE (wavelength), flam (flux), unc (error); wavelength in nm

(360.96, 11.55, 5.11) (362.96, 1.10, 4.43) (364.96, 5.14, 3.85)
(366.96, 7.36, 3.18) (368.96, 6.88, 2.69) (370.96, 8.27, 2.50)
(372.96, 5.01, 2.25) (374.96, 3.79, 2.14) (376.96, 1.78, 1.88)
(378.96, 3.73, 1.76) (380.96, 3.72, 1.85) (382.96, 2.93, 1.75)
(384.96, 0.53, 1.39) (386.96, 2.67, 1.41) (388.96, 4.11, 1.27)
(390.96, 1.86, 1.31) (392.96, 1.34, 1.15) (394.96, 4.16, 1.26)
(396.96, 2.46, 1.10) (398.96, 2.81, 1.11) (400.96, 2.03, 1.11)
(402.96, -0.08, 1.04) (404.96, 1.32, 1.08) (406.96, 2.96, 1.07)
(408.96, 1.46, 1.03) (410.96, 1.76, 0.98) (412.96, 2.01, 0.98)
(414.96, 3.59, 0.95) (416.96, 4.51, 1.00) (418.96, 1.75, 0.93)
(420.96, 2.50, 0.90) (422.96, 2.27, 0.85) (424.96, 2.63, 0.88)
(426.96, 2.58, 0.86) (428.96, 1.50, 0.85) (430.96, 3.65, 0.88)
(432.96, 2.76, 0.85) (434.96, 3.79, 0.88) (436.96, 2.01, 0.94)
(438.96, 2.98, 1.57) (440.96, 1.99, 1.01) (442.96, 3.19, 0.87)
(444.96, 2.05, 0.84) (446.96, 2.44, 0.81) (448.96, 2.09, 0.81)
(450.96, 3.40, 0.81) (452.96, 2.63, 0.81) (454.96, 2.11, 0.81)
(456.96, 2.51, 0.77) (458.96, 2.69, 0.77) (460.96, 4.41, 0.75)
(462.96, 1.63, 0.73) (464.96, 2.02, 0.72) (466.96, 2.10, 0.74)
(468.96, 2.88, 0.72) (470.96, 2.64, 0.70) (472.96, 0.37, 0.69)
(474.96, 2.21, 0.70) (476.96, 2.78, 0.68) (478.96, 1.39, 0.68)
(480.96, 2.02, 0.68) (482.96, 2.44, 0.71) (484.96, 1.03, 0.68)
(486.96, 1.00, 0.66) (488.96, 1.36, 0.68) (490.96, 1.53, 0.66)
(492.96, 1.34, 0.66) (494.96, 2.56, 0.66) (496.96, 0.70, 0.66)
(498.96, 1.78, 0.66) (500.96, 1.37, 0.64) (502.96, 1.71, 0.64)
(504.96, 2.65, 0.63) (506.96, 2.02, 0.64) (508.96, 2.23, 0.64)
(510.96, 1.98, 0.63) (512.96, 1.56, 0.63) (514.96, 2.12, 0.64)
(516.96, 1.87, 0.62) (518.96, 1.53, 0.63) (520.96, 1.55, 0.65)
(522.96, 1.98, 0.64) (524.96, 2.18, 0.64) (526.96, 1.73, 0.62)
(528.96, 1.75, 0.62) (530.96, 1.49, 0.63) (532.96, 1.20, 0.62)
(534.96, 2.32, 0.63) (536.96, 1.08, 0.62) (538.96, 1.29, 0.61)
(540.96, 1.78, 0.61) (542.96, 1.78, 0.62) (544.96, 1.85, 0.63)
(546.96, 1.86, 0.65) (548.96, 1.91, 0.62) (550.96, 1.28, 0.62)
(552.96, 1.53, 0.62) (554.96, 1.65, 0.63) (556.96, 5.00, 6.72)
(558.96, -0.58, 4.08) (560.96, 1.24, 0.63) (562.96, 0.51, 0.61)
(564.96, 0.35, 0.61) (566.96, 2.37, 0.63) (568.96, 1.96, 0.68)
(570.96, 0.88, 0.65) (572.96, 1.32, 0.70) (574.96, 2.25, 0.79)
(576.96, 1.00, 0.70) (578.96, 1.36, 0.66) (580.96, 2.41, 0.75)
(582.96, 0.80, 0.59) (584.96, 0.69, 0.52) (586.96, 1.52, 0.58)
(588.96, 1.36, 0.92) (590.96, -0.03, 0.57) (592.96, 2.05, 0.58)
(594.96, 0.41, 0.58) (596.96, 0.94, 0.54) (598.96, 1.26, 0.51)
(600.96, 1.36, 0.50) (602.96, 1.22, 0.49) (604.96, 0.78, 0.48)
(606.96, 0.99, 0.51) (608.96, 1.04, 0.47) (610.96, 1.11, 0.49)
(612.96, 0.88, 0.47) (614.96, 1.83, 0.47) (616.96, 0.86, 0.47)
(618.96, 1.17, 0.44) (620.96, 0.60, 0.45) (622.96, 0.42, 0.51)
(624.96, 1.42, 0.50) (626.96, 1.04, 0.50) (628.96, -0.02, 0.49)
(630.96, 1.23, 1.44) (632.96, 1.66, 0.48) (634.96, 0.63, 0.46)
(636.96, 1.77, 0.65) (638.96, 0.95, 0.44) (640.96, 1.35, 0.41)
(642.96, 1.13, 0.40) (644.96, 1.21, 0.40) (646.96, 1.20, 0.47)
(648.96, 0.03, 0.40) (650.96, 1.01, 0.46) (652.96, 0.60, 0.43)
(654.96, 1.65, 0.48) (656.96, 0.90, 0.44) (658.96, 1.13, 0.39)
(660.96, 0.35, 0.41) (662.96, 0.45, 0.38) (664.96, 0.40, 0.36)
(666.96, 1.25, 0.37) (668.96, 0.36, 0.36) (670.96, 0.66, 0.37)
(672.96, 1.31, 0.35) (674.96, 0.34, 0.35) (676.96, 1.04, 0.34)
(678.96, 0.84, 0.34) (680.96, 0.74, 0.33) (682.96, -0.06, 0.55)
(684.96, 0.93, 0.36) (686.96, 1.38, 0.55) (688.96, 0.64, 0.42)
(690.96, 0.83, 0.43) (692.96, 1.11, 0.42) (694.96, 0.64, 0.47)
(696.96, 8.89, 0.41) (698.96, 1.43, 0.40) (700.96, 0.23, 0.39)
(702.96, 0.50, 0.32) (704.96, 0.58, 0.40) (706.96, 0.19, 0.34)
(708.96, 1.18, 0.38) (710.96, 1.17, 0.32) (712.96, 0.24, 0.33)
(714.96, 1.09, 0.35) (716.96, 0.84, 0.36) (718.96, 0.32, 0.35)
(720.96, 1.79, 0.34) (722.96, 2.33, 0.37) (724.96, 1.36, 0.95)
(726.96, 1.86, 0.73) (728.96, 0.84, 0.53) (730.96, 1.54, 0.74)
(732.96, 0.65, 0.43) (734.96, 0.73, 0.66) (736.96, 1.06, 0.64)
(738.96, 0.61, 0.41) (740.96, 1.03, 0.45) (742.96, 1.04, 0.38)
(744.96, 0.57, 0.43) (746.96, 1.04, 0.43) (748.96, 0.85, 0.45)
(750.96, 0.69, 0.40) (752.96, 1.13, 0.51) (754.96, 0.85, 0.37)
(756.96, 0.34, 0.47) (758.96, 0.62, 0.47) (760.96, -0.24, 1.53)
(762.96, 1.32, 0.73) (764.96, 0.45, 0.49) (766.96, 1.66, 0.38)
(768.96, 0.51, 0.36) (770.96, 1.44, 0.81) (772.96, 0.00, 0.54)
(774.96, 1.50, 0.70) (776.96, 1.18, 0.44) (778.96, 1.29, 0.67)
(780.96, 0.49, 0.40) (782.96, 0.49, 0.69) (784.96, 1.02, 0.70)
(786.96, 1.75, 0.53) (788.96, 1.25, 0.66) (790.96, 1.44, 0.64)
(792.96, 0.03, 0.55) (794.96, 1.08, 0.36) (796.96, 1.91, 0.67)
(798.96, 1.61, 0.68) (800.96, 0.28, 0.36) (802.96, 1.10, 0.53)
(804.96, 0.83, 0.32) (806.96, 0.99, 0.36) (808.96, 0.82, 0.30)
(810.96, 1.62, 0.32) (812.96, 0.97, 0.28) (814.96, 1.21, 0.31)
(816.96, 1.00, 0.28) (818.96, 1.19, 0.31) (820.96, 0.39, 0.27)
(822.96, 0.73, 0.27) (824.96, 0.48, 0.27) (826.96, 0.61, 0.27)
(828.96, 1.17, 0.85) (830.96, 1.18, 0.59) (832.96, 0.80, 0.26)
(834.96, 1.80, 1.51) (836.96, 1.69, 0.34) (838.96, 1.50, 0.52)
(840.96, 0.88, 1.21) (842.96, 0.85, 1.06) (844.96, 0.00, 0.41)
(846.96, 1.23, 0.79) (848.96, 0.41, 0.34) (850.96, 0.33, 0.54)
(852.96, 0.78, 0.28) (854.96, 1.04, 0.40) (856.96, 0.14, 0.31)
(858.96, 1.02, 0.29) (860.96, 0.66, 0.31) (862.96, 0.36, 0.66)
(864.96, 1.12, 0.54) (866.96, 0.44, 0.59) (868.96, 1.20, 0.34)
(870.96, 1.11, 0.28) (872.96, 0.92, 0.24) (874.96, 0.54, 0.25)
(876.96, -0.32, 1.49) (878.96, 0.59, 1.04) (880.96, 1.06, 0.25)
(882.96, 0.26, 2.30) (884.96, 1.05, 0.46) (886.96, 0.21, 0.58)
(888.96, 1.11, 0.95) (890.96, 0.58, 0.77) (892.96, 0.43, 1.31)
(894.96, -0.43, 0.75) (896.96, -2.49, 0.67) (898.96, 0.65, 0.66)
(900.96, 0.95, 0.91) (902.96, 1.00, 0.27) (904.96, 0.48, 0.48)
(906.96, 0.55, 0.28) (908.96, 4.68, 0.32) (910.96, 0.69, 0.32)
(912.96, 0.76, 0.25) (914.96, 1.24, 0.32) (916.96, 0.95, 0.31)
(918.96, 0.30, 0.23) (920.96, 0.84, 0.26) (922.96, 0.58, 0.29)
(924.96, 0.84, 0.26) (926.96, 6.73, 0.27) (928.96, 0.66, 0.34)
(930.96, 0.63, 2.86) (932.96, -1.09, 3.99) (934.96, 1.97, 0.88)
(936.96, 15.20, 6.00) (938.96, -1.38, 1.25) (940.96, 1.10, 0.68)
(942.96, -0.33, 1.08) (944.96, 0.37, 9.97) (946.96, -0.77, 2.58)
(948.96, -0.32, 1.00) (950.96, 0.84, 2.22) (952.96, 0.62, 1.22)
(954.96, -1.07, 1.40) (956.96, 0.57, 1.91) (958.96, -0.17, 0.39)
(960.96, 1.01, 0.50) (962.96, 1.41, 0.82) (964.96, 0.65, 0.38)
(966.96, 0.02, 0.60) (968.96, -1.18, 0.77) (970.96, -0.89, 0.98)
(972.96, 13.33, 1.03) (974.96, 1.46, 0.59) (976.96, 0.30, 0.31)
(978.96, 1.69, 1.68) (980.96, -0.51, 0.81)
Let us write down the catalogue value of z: 0.870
